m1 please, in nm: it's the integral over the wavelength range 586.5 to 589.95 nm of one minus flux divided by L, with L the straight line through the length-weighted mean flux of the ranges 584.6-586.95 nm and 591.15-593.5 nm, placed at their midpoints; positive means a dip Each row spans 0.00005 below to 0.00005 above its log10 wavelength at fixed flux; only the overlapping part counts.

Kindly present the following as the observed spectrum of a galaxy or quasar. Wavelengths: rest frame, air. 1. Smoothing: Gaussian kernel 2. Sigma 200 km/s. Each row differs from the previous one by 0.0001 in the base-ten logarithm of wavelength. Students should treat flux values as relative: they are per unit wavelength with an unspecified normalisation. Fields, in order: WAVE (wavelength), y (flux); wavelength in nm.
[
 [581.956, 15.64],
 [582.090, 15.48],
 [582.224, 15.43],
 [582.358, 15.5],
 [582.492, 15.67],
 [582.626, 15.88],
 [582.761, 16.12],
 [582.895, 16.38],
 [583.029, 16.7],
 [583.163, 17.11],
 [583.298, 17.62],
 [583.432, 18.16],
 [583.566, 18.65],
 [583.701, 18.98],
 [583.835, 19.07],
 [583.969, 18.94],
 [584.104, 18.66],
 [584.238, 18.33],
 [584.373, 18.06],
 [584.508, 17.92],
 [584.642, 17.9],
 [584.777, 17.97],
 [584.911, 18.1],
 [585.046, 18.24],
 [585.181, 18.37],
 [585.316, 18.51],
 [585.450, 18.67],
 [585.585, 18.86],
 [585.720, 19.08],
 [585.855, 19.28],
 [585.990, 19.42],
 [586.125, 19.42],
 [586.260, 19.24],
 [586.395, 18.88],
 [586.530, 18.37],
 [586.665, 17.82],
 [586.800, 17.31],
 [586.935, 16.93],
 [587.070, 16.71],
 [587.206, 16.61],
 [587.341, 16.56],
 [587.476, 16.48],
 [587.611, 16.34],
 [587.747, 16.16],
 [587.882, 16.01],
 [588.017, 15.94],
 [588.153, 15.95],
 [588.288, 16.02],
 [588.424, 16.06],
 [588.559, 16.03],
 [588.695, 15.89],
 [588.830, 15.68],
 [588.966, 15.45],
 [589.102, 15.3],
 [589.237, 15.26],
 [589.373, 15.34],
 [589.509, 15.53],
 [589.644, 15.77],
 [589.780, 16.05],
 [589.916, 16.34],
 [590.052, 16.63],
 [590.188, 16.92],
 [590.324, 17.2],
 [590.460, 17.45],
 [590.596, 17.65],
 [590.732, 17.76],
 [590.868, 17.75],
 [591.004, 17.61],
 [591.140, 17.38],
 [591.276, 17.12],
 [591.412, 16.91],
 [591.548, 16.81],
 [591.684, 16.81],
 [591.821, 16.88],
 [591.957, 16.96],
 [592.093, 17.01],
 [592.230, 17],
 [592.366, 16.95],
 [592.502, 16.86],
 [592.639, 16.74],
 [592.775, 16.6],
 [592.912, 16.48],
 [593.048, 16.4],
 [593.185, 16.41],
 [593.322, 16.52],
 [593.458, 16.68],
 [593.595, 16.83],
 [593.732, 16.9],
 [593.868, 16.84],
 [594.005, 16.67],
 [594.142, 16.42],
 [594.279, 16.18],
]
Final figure 0.32 nm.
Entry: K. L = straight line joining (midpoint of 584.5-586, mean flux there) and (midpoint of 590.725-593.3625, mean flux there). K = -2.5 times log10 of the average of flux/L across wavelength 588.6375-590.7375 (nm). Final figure 0.08 mag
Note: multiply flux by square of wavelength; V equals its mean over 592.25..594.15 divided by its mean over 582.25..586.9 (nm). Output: 0.95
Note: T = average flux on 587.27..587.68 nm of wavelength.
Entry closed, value 16.5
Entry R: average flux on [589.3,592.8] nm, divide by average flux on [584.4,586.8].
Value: 0.9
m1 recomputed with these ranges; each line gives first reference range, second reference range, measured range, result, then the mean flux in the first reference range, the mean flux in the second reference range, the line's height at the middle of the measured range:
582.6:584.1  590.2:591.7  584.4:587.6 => -0.095 nm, 17.7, 17.3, 17.6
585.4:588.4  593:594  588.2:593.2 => 0.131 nm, 17.5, 16.7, 17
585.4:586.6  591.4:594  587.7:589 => 0.164 nm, 19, 16.8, 18.2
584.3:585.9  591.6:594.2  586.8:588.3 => 0.124 nm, 18.4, 16.7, 17.9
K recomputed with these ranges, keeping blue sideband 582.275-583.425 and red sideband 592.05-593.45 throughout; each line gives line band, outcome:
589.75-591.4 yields -0.03 mag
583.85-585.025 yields -0.11 mag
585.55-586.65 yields -0.15 mag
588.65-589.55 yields 0.08 mag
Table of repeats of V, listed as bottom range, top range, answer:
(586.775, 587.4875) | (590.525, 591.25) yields 1.06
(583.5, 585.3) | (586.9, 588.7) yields 0.89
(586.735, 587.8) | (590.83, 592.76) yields 1.04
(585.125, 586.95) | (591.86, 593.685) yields 0.92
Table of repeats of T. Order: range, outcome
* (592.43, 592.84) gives 16.8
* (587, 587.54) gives 16.6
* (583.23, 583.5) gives 17.9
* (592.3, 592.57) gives 16.9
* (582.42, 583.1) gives 16.2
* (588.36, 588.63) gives 16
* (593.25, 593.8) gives 16.7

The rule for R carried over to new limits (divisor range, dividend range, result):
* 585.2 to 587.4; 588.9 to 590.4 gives 0.88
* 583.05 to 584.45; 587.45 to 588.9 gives 0.88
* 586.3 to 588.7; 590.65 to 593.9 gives 1.01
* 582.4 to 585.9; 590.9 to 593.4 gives 0.94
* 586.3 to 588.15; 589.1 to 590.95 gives 0.98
